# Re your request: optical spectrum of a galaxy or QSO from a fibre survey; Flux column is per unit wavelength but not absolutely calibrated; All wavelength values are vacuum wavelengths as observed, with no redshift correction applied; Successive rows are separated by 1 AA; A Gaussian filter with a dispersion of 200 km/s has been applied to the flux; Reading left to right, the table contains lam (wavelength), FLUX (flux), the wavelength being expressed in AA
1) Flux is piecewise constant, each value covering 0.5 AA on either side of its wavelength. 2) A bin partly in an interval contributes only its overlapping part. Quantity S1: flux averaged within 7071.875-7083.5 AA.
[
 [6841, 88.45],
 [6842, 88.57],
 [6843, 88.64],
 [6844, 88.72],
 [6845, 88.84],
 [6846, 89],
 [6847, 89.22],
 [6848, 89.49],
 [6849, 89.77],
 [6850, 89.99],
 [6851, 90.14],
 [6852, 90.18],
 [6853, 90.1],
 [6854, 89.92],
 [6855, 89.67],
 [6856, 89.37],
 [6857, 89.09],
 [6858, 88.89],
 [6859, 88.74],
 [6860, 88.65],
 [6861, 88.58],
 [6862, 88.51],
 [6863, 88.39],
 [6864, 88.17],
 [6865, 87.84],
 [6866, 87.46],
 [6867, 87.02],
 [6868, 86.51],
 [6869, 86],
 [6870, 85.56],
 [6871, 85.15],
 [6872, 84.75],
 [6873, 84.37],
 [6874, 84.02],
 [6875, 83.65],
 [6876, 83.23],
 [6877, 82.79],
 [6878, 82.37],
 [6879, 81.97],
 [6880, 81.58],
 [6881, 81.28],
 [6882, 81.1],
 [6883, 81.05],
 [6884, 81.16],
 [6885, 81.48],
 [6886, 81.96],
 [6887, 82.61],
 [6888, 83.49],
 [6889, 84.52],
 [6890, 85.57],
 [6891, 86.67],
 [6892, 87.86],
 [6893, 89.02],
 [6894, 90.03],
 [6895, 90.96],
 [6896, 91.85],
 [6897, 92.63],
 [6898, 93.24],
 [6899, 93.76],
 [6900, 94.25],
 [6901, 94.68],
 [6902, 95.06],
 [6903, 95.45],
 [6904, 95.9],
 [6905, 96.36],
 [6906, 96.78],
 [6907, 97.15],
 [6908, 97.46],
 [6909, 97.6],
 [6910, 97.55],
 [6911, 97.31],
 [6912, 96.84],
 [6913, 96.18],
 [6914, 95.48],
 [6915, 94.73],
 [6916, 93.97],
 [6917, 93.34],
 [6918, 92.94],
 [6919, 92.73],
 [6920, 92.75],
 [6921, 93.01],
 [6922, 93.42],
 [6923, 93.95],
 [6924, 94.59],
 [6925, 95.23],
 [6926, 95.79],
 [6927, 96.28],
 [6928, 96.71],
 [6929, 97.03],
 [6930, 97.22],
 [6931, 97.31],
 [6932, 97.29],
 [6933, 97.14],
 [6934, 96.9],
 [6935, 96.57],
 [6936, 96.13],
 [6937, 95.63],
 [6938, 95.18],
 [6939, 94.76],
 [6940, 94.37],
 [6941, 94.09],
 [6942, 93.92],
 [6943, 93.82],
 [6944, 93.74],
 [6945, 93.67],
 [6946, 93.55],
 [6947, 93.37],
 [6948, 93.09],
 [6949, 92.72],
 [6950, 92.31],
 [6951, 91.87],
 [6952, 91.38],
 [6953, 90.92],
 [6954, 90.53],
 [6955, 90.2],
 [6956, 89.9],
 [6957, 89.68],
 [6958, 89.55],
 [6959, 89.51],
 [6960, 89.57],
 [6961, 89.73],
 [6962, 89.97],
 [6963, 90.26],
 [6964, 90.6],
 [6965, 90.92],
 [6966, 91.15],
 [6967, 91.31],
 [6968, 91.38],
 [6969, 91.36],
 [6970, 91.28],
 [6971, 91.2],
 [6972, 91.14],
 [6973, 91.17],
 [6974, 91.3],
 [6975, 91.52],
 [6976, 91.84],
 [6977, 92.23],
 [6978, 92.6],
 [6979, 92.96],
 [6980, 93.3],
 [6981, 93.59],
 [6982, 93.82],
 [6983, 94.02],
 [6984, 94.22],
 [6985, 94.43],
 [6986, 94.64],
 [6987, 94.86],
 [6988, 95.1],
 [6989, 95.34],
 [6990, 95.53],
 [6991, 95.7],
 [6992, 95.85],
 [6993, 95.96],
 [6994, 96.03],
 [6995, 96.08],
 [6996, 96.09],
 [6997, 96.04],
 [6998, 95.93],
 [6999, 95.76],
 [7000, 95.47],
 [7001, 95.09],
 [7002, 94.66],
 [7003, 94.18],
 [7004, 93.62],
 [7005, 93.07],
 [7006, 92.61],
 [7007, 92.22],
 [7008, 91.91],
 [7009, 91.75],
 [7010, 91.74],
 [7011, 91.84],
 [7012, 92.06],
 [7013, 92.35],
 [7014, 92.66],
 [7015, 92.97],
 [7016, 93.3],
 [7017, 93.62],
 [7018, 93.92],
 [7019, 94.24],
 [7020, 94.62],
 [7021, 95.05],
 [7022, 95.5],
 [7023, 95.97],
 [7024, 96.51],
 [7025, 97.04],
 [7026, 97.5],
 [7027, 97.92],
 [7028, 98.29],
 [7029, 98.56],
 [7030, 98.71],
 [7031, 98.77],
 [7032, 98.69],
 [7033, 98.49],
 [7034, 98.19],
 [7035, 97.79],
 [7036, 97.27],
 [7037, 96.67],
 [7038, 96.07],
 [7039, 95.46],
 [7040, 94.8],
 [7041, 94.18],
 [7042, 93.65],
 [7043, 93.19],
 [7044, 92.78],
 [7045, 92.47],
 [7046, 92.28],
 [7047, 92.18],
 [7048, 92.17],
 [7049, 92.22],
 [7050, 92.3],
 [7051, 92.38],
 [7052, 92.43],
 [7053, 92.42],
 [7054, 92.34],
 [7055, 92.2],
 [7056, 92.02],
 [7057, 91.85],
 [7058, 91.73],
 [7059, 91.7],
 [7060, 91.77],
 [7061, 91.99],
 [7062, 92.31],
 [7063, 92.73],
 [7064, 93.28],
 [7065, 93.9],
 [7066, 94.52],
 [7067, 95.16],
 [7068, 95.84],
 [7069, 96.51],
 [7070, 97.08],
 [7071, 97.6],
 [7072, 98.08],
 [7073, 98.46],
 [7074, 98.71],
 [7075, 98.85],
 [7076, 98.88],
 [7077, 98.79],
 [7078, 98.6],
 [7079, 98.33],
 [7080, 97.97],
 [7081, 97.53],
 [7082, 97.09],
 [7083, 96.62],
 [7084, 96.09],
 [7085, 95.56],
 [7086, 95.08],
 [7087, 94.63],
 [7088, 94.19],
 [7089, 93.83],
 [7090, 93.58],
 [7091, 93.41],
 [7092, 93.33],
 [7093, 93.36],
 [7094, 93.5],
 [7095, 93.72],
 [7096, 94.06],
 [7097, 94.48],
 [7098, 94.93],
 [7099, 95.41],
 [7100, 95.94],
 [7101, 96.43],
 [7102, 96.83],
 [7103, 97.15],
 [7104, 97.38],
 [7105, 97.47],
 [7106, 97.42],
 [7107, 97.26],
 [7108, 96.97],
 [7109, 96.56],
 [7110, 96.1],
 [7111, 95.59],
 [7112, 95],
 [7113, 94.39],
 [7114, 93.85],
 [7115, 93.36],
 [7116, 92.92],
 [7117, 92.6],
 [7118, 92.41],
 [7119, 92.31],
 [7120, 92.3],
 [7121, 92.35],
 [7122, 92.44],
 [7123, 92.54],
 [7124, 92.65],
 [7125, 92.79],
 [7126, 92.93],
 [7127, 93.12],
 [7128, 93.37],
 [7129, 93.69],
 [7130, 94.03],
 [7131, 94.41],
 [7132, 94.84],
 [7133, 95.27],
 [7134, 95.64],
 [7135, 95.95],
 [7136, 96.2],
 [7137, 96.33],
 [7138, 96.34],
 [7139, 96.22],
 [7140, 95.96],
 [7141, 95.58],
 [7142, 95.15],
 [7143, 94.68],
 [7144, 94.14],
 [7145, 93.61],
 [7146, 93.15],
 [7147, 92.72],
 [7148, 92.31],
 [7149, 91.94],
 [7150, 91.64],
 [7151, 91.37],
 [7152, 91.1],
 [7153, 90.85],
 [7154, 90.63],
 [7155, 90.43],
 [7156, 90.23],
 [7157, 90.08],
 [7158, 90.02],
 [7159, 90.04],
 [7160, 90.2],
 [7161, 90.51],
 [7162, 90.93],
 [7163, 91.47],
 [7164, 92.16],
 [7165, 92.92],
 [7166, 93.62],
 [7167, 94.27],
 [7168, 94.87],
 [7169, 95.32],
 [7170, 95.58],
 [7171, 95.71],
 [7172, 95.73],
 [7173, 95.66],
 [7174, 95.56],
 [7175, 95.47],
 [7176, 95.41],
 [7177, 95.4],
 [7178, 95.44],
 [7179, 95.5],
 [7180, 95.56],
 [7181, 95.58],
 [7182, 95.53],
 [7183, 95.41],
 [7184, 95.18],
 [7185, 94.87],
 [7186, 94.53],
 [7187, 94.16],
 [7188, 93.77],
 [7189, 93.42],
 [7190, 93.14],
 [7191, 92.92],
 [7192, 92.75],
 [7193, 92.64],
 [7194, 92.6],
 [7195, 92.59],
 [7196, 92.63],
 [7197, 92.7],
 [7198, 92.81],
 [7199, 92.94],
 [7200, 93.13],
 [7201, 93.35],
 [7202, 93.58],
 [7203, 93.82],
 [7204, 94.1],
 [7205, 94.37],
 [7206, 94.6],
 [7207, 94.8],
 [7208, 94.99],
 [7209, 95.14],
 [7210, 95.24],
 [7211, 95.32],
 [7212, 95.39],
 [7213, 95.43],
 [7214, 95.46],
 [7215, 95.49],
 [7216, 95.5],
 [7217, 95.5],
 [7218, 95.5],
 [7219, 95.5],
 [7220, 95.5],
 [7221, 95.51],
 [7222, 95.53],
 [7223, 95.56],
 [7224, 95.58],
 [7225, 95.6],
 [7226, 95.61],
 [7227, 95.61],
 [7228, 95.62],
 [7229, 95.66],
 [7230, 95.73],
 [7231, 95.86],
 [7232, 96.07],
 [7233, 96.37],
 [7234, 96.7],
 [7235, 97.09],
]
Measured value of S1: 98.2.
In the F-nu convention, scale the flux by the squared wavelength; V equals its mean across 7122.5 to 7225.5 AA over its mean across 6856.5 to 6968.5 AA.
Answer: 1.1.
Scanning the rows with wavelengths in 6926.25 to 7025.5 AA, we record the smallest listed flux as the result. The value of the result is 89.51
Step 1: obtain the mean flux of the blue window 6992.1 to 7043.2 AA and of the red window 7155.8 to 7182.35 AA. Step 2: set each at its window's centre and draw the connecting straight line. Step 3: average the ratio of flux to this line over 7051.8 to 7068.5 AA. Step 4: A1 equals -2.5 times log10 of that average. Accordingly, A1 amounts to 0.022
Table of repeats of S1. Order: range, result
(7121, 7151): 94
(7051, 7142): 94.9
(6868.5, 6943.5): 91.3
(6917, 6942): 95.2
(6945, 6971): 91.1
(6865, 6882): 84.2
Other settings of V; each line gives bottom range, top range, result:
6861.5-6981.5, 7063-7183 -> 1.10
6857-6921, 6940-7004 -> 1.07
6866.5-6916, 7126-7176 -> 1.13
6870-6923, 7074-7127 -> 1.12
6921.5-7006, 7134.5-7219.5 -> 1.07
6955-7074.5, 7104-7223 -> 1.04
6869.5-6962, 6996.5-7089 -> 1.08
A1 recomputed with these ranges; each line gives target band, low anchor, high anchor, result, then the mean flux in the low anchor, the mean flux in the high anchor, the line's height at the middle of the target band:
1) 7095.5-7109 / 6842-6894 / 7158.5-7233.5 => -0.05 mag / 86.4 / 94.4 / 92.2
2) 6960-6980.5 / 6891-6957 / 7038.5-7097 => 0.03 mag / 94.2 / 94.5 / 94.3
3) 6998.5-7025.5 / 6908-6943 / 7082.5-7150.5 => 0.01 mag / 95.4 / 94.5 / 95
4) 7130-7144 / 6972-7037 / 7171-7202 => -0.01 mag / 94.7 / 94.2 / 94.4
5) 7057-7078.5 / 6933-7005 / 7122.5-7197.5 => -0.02 mag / 93.2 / 93.6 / 93.4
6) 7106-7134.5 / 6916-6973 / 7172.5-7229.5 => 0.00 mag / 93.1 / 94.7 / 94.2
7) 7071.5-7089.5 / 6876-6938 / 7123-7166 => -0.05 mag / 91.8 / 93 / 92.7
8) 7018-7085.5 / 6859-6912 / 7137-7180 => -0.05 mag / 88.4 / 93.4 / 91.4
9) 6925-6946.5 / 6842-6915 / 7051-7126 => -0.06 mag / 88.9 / 94.8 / 90.5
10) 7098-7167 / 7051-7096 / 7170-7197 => 0.01 mag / 94.9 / 94.5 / 94.7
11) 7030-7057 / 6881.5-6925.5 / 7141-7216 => -0.02 mag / 91.7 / 93.6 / 92.7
